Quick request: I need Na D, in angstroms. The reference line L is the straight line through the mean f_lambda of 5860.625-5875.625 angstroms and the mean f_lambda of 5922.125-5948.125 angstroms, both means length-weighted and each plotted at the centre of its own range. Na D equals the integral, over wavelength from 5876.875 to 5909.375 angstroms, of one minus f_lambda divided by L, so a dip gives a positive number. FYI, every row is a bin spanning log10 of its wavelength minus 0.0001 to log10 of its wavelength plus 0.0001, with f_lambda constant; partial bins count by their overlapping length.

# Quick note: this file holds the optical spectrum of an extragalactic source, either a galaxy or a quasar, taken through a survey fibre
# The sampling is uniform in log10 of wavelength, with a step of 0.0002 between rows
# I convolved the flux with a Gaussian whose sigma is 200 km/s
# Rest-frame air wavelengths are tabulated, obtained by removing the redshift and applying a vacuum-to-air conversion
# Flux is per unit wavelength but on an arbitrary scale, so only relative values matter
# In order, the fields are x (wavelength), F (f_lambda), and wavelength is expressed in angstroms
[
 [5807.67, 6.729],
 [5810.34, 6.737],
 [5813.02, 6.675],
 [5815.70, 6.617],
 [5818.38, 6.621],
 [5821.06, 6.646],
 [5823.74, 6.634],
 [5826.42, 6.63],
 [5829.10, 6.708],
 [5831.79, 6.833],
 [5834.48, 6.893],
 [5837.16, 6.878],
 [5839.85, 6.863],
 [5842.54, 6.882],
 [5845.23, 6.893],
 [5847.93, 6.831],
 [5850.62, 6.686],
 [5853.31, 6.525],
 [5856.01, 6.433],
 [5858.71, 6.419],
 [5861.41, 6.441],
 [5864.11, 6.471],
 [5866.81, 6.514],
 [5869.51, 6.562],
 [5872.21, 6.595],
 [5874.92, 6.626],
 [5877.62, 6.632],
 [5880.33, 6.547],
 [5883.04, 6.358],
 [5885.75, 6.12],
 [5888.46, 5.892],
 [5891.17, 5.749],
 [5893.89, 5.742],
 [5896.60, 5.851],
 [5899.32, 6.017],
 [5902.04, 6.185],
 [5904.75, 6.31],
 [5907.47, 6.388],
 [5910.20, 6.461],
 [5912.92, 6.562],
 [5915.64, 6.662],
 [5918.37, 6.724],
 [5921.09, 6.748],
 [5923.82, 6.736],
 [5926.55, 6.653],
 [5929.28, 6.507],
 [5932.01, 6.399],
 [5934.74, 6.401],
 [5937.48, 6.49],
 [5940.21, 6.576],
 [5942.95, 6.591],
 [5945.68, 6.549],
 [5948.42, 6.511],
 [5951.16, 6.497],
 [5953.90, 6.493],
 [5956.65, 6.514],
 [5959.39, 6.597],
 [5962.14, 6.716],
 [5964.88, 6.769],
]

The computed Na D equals 2.0 angstroms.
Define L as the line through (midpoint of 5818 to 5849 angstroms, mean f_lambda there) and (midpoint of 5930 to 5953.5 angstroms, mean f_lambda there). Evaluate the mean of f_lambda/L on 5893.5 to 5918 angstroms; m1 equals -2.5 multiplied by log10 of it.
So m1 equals 0.053 mag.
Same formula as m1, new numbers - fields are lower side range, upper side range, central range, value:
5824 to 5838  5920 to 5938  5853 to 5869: 0.04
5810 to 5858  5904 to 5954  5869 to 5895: 0.06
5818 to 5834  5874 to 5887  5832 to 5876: -0.01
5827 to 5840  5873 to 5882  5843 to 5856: 0.00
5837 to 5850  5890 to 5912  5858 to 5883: -0.01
